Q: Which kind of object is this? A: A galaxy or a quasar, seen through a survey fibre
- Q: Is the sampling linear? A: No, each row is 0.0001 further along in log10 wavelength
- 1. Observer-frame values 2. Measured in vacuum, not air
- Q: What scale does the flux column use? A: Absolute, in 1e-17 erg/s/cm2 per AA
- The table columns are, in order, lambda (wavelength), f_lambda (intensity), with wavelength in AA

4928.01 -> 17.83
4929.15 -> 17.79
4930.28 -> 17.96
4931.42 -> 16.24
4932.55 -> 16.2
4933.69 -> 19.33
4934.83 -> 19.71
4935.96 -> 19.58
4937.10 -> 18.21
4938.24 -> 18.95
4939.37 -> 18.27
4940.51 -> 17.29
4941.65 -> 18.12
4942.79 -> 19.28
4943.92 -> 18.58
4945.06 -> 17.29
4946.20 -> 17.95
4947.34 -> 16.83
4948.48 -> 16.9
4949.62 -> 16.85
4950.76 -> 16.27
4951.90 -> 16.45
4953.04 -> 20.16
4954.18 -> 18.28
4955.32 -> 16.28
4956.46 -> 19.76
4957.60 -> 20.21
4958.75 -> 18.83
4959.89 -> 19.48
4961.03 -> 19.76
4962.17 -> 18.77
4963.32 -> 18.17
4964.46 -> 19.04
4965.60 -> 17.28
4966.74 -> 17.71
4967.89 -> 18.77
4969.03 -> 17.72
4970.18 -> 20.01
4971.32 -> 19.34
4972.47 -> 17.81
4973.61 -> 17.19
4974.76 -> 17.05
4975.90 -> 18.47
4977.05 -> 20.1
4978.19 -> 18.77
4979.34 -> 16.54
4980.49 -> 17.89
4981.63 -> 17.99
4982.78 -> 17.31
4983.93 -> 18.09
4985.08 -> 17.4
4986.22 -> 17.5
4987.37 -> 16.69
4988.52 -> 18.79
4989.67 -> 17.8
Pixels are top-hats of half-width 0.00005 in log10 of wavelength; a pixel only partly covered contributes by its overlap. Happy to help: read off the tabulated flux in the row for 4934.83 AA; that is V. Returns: 19.71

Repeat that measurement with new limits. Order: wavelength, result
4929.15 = 17.79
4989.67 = 17.8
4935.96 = 19.58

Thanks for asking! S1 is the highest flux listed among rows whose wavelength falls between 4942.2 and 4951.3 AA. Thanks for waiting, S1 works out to 19.28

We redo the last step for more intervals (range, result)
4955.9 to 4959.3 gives 20.21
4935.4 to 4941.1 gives 19.58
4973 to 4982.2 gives 20.1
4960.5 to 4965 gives 19.76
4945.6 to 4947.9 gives 17.95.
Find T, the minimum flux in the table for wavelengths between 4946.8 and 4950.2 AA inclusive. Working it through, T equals 16.83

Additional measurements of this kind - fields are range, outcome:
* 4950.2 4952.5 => 16.27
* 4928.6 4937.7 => 16.2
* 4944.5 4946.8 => 17.29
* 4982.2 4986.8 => 17.31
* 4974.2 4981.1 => 16.54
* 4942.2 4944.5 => 18.58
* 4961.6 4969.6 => 17.28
